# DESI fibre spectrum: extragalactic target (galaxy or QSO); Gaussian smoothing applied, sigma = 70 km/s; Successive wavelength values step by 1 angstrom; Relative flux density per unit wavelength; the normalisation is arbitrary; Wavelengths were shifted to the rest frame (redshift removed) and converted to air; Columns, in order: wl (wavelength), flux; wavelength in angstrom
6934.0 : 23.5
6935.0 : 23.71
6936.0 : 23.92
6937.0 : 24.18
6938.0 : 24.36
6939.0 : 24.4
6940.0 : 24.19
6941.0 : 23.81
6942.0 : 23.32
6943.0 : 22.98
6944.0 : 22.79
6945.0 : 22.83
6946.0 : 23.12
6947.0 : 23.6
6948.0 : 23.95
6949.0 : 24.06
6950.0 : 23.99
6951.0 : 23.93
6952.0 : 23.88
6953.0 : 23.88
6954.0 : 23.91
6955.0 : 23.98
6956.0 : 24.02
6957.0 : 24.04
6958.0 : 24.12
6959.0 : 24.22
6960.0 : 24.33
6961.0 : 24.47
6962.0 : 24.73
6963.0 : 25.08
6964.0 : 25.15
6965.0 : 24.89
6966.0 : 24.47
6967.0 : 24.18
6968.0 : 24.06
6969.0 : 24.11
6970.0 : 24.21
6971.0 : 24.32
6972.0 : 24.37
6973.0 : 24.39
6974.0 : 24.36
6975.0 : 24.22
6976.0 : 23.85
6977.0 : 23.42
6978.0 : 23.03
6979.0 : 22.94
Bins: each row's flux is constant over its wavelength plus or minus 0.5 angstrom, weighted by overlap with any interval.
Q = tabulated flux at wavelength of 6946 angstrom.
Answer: 23.12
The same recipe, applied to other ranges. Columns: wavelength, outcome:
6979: 22.94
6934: 23.5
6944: 22.79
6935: 23.71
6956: 24.02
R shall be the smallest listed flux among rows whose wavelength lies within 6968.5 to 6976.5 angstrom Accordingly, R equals 23.85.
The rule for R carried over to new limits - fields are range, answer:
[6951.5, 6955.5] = 23.88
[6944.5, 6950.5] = 22.83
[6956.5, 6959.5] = 24.04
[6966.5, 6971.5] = 24.06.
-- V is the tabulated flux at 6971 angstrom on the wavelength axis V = 24.32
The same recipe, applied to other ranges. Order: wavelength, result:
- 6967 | 24.18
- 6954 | 23.91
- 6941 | 23.81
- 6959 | 24.22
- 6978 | 23.03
